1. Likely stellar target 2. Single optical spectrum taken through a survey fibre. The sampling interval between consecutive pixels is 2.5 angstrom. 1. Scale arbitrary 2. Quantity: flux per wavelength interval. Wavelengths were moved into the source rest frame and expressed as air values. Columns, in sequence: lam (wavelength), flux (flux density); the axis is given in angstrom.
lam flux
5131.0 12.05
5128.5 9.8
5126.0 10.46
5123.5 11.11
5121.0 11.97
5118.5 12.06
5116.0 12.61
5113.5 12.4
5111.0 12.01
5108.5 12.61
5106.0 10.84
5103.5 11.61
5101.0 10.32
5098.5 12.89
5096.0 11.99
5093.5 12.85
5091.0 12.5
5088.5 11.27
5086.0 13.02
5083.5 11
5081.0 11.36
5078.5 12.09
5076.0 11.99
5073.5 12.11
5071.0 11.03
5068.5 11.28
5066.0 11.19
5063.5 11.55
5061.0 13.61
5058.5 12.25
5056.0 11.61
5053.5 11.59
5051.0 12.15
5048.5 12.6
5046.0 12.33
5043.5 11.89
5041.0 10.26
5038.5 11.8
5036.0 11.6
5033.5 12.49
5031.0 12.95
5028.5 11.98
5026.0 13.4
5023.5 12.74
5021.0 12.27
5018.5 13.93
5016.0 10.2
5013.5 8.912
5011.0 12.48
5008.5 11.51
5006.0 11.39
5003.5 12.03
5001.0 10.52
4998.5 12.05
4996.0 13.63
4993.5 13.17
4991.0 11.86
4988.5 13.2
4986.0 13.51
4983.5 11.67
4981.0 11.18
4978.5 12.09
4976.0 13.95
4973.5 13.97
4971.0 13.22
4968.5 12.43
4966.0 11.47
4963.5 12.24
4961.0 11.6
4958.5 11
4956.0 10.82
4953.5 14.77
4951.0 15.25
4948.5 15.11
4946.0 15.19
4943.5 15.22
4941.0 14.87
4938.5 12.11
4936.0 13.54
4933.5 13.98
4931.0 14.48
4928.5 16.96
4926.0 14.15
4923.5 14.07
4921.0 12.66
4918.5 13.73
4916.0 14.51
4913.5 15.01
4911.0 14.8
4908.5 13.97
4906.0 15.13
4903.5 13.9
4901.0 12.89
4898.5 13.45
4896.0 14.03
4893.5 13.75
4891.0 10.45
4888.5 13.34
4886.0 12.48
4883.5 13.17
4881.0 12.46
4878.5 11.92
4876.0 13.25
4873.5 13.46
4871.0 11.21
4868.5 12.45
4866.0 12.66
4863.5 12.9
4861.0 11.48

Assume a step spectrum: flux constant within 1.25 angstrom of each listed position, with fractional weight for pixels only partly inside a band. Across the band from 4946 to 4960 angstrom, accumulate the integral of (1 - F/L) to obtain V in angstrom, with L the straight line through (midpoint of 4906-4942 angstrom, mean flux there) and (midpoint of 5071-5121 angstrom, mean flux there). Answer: 0.3 angstrom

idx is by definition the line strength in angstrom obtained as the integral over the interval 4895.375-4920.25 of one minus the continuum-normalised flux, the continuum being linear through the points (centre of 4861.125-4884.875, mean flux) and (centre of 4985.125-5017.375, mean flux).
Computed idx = -3.51 angstrom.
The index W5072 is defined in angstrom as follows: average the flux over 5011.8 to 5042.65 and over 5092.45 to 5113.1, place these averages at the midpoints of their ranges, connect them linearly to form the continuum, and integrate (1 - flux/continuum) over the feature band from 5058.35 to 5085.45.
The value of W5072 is 0.3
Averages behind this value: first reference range 11.9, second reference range 11.9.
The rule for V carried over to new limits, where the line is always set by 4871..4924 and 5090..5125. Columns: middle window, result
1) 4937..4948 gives -1.09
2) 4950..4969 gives 0.82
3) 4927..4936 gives -1.18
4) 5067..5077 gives 0.51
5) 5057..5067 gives 0.09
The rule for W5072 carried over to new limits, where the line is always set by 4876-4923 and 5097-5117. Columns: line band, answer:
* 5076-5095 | 0.1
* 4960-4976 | 0.4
